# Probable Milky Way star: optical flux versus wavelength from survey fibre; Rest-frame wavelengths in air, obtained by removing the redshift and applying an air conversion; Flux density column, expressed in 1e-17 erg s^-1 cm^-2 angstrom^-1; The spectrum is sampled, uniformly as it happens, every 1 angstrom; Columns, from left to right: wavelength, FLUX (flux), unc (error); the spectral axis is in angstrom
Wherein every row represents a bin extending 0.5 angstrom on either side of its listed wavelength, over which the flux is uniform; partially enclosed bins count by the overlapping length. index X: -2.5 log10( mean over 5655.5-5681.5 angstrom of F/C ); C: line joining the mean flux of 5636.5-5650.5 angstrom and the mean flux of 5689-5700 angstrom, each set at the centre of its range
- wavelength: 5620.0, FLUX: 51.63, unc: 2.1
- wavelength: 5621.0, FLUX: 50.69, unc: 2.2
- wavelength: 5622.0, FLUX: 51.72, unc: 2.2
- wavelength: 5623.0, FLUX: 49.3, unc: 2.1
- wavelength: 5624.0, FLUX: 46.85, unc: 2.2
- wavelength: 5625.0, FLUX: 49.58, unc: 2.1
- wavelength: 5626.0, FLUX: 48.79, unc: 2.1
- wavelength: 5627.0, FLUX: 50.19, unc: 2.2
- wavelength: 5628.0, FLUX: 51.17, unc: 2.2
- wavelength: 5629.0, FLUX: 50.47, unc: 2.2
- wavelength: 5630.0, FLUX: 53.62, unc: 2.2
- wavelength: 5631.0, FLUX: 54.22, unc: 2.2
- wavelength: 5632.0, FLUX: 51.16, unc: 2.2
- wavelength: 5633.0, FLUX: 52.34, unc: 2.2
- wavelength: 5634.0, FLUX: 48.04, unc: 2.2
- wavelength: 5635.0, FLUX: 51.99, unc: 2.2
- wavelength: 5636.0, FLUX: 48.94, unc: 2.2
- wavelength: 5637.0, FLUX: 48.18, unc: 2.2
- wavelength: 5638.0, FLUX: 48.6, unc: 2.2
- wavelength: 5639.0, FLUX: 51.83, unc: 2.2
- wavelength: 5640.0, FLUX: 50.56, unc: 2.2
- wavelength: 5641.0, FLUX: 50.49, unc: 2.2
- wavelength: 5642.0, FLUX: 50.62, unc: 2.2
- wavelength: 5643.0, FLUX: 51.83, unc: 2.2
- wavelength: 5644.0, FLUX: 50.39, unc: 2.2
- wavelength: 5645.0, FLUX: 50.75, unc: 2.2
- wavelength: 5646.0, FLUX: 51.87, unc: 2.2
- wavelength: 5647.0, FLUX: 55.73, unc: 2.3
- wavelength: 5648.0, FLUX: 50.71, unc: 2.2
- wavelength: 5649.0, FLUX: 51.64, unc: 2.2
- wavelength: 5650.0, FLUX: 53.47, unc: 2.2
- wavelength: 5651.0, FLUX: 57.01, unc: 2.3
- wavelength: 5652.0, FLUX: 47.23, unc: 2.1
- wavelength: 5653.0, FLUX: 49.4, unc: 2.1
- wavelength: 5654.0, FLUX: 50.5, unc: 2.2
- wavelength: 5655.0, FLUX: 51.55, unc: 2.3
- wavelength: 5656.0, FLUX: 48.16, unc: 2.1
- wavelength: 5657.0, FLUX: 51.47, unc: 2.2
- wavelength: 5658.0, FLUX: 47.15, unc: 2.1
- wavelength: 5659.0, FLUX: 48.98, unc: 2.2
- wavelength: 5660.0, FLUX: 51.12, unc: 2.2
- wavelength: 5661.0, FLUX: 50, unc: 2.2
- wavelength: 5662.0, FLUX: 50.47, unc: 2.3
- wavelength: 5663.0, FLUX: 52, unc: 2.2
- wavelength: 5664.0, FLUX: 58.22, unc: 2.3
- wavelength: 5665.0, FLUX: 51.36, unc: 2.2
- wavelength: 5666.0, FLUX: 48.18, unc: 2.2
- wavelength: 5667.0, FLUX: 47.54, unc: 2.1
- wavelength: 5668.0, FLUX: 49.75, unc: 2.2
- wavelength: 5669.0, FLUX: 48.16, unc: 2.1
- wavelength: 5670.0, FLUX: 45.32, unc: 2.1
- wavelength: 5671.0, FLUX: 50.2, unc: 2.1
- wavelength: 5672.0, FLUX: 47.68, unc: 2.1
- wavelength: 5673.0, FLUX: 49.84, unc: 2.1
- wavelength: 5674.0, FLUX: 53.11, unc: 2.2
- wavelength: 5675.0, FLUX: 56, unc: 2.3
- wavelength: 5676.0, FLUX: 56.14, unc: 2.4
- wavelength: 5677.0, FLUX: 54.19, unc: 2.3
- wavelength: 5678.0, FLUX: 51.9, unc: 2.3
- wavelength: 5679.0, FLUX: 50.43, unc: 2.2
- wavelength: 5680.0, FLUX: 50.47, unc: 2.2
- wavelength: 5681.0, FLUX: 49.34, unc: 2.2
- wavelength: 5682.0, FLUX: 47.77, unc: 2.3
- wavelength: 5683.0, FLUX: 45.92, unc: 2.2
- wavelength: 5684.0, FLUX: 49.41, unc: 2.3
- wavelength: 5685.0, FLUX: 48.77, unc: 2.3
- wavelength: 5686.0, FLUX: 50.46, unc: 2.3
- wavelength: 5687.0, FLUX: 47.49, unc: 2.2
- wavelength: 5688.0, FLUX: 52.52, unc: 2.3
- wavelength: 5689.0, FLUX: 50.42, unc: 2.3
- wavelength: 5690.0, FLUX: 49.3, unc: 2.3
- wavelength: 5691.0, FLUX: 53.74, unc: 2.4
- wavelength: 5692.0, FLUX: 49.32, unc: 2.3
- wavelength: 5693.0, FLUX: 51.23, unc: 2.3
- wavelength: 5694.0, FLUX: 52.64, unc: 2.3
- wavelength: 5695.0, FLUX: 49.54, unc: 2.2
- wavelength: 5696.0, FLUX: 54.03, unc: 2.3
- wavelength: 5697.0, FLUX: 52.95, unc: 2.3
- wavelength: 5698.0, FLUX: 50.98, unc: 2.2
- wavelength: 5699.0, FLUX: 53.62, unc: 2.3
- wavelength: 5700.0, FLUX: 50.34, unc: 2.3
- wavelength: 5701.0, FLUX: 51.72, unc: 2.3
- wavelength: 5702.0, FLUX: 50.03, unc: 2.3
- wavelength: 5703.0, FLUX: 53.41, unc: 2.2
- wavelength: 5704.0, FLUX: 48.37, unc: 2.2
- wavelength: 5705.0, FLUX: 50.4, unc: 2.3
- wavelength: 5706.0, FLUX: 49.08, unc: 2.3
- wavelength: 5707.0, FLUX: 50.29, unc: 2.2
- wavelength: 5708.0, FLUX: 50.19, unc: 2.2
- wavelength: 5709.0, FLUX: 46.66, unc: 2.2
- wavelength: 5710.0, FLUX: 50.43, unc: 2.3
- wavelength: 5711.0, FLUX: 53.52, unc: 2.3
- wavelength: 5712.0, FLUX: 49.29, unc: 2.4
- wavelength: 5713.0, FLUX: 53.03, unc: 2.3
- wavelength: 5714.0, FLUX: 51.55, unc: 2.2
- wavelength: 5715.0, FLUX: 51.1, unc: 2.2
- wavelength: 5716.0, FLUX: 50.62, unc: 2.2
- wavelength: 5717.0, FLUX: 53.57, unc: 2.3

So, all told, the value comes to 0.016 mag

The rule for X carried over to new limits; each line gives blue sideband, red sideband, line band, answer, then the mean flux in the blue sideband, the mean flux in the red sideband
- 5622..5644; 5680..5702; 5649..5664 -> -0.009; 50.4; 50.5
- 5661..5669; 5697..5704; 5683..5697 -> 0.016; 50.8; 51.5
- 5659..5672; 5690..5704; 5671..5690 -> 0.004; 50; 51.6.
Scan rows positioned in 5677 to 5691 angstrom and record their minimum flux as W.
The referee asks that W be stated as 45.92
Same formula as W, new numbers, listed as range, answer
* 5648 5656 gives 47.23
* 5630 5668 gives 47.15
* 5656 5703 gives 45.32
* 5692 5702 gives 49.32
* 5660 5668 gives 47.54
